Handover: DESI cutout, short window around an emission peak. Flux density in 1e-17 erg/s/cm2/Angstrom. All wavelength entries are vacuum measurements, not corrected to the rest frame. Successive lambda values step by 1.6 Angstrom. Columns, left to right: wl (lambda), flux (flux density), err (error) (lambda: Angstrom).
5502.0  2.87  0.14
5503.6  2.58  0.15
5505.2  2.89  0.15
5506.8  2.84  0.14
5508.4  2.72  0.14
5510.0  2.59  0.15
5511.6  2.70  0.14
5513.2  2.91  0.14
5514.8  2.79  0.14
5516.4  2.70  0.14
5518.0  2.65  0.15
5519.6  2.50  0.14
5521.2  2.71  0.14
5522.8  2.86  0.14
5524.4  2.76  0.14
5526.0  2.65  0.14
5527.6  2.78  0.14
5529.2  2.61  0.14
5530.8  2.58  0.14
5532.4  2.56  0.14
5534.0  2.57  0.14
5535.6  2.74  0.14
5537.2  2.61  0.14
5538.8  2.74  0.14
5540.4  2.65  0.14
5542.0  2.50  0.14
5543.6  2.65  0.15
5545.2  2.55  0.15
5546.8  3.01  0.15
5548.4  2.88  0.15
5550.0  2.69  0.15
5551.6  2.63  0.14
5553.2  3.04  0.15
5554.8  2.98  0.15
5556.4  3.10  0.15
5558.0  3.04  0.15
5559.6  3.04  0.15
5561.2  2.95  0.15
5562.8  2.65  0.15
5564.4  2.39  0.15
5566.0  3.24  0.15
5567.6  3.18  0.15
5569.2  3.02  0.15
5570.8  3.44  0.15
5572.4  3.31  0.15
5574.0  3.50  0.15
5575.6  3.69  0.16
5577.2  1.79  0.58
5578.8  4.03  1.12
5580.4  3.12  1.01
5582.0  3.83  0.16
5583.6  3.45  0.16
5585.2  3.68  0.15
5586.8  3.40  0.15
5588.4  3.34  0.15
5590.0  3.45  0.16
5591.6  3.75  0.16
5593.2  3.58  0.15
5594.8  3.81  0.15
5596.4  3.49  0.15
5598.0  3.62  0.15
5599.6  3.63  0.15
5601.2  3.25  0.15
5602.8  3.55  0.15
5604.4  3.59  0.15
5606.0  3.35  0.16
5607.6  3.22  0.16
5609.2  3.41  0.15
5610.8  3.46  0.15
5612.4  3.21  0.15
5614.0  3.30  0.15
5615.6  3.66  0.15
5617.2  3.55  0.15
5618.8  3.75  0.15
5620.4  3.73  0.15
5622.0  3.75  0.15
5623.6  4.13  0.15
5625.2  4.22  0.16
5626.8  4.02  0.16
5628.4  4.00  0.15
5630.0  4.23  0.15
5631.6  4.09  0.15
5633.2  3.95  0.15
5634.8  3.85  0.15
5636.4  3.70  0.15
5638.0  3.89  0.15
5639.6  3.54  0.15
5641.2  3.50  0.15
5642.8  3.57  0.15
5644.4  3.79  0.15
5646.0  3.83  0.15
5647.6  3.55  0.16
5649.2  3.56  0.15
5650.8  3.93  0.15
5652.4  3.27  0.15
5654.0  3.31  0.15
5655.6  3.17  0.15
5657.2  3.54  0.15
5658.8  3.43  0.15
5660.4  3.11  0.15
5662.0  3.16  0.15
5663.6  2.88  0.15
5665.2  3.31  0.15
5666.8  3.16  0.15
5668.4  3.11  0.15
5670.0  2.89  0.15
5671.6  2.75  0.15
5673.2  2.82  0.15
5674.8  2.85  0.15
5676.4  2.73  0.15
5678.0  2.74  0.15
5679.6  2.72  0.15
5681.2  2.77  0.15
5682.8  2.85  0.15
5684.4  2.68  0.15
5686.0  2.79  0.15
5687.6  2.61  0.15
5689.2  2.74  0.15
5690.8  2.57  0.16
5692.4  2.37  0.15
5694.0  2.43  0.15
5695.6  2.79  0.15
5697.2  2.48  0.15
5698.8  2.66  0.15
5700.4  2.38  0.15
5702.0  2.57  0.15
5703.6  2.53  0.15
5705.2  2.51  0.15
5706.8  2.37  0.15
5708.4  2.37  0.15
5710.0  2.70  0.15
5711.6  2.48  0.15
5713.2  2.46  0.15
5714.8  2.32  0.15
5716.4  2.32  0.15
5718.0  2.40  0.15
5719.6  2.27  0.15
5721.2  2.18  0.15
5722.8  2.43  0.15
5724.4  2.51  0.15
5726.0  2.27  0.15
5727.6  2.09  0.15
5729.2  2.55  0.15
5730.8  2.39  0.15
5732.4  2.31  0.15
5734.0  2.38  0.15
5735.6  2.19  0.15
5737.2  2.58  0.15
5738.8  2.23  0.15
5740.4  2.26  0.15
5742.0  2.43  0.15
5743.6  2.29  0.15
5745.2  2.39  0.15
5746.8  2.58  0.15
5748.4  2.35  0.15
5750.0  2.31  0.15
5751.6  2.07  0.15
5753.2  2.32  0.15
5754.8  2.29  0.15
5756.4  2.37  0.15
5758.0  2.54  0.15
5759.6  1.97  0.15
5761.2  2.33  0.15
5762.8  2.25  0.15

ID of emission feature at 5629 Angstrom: C III]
